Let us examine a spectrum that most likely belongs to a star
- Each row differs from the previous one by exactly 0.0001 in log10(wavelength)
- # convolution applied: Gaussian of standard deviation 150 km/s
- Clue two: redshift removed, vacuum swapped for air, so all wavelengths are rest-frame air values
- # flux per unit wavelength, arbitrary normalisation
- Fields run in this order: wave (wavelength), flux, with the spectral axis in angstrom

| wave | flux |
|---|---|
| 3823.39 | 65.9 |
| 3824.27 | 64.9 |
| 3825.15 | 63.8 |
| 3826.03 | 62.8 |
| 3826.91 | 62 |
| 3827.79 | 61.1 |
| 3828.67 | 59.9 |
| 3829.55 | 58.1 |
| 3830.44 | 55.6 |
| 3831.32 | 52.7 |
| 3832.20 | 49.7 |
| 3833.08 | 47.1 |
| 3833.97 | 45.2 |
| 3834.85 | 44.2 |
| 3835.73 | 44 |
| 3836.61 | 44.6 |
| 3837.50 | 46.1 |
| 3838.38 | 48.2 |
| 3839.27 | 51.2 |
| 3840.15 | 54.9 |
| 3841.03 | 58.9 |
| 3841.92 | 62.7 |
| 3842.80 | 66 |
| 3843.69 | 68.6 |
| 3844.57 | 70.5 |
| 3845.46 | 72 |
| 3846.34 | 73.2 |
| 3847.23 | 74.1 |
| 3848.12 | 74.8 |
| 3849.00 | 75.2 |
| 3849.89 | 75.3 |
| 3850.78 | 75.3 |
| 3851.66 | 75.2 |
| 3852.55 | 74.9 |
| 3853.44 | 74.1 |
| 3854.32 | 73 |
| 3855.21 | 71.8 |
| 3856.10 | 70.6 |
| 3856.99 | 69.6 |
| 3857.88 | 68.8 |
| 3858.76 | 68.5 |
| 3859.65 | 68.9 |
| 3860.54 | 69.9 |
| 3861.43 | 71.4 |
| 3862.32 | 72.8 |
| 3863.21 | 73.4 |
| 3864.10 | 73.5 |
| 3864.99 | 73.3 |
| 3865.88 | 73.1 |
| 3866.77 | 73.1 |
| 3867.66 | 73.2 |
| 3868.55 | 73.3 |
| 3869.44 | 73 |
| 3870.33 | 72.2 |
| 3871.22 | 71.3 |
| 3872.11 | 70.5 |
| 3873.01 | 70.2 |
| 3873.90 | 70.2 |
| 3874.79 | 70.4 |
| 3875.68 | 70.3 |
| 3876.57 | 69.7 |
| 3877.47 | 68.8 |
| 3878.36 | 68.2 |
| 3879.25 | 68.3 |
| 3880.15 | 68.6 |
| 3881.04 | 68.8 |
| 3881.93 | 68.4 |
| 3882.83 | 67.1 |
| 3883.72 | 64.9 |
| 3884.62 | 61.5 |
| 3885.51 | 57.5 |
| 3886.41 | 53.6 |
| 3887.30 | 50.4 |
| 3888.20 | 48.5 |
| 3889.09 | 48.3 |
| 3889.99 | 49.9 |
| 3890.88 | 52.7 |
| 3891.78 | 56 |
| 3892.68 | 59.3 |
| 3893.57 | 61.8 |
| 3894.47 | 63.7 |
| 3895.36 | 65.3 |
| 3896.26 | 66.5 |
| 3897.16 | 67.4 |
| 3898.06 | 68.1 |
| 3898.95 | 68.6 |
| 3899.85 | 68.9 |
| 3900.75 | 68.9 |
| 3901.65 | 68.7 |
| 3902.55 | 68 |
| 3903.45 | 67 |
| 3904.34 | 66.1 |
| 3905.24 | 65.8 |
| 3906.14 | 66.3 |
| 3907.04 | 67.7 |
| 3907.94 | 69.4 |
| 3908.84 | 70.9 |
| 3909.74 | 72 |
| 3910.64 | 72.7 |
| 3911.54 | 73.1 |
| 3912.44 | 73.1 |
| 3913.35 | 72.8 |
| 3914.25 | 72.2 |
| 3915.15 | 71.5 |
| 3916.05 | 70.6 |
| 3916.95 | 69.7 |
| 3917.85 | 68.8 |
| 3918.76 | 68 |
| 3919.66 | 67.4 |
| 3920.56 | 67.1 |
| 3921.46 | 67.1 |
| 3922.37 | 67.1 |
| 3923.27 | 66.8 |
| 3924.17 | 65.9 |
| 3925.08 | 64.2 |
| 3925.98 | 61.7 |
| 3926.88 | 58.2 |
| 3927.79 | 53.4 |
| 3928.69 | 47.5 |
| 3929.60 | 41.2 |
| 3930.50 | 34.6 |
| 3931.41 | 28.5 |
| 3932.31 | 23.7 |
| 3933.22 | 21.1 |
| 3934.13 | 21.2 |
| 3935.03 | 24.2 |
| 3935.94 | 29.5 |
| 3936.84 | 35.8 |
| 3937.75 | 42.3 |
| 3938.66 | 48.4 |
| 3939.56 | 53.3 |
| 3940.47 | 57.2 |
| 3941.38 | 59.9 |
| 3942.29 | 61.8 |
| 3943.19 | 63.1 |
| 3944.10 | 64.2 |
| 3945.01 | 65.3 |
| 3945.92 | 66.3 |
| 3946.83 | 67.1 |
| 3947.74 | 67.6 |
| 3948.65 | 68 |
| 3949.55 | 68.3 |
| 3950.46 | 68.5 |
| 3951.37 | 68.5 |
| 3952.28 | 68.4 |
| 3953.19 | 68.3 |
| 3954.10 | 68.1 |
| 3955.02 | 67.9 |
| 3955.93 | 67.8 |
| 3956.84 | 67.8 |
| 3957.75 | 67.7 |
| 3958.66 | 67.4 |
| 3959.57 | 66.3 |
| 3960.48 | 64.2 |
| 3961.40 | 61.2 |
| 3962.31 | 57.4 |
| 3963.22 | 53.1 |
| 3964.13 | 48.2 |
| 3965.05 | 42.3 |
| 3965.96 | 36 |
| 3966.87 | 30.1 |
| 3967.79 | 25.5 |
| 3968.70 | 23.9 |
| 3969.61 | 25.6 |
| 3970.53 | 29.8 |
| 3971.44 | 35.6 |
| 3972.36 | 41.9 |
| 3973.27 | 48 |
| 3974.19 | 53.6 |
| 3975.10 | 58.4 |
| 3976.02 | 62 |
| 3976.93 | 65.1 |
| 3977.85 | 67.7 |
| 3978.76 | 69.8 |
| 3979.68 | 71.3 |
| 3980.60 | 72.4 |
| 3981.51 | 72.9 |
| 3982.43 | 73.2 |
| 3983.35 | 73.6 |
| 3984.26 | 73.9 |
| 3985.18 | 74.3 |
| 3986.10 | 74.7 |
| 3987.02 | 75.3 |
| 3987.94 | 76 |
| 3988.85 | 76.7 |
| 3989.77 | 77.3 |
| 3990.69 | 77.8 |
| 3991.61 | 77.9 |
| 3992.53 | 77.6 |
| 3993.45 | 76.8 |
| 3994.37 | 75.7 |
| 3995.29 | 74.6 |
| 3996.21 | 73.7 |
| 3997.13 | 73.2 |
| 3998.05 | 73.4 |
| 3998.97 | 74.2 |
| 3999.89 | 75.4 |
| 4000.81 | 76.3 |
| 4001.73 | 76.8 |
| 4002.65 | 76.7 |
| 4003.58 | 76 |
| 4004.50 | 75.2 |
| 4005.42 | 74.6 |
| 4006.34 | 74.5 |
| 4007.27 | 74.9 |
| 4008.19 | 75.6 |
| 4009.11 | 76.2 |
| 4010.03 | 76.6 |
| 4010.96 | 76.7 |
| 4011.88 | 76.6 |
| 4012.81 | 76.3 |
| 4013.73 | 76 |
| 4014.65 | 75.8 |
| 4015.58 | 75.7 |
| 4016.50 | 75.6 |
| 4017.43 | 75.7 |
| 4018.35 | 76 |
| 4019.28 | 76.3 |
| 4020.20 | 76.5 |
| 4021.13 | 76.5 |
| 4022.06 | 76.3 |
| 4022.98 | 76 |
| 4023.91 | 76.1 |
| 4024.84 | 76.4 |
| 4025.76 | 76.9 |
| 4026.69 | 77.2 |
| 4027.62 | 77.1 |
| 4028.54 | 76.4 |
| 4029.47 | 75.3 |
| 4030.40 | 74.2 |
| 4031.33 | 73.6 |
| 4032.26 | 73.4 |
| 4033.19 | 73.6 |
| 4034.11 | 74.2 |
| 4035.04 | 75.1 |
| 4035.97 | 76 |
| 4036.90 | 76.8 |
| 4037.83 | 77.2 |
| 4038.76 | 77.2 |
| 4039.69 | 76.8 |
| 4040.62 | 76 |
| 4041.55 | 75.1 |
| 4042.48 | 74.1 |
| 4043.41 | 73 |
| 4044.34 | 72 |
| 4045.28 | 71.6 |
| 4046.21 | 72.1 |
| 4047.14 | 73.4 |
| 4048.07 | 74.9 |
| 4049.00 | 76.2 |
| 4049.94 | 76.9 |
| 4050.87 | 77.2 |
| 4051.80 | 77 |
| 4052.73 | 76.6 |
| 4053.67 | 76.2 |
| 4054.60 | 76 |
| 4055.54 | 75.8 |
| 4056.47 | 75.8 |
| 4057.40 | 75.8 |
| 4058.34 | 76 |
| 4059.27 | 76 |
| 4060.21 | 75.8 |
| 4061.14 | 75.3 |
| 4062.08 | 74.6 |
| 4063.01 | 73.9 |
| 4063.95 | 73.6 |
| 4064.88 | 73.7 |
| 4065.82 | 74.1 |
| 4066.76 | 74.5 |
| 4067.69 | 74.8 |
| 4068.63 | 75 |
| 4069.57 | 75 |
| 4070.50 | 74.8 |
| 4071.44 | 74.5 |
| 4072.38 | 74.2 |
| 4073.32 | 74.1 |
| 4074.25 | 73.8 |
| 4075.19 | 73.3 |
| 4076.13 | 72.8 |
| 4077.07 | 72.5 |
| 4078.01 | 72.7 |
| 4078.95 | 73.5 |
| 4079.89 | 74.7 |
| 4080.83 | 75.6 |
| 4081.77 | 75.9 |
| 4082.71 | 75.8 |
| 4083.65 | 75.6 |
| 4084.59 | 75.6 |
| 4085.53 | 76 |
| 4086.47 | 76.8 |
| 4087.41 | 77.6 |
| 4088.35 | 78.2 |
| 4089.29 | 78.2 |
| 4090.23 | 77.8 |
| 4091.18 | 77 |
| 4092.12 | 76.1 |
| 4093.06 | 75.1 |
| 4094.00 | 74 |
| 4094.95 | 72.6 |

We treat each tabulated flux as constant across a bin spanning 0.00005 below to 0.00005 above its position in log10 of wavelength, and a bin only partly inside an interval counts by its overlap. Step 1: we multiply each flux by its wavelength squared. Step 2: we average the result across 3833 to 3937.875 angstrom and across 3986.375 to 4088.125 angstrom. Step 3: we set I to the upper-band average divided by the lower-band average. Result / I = 1.3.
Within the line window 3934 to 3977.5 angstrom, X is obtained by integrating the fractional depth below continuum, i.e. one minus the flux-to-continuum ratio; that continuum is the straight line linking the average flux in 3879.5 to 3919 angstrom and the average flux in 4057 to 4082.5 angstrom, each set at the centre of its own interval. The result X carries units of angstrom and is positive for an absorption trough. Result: 9.2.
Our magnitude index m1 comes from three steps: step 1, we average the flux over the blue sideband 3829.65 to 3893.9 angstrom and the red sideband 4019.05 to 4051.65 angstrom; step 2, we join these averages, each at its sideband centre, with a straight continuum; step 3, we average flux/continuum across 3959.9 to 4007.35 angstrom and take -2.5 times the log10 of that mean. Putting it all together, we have 0.13 mag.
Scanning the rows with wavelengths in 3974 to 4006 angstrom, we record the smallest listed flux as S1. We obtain 53.6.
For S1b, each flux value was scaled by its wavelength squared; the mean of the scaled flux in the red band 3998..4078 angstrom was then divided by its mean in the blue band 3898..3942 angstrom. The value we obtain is 1.4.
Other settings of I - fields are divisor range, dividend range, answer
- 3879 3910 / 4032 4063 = 1.28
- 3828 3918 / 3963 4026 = 1.10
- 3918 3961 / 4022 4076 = 1.39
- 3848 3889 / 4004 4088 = 1.19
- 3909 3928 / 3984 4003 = 1.16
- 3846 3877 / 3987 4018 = 1.13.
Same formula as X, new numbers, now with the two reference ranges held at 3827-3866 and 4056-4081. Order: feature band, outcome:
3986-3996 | -0.8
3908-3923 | -0.6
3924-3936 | 4.8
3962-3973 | 5.1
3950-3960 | 0.2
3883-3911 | 1.5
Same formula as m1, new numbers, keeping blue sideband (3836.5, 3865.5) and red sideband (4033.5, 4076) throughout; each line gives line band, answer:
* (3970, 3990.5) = 0.123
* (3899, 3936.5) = 0.181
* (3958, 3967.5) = 0.343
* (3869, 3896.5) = 0.090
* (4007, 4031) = -0.033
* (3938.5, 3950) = 0.139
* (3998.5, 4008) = -0.032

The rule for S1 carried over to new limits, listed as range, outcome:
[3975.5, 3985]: 62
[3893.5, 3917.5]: 61.8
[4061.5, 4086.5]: 72.5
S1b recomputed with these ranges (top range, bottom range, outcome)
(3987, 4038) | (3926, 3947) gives 1.69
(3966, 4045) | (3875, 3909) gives 1.17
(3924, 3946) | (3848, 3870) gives 0.68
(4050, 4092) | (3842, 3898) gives 1.23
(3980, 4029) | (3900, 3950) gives 1.33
